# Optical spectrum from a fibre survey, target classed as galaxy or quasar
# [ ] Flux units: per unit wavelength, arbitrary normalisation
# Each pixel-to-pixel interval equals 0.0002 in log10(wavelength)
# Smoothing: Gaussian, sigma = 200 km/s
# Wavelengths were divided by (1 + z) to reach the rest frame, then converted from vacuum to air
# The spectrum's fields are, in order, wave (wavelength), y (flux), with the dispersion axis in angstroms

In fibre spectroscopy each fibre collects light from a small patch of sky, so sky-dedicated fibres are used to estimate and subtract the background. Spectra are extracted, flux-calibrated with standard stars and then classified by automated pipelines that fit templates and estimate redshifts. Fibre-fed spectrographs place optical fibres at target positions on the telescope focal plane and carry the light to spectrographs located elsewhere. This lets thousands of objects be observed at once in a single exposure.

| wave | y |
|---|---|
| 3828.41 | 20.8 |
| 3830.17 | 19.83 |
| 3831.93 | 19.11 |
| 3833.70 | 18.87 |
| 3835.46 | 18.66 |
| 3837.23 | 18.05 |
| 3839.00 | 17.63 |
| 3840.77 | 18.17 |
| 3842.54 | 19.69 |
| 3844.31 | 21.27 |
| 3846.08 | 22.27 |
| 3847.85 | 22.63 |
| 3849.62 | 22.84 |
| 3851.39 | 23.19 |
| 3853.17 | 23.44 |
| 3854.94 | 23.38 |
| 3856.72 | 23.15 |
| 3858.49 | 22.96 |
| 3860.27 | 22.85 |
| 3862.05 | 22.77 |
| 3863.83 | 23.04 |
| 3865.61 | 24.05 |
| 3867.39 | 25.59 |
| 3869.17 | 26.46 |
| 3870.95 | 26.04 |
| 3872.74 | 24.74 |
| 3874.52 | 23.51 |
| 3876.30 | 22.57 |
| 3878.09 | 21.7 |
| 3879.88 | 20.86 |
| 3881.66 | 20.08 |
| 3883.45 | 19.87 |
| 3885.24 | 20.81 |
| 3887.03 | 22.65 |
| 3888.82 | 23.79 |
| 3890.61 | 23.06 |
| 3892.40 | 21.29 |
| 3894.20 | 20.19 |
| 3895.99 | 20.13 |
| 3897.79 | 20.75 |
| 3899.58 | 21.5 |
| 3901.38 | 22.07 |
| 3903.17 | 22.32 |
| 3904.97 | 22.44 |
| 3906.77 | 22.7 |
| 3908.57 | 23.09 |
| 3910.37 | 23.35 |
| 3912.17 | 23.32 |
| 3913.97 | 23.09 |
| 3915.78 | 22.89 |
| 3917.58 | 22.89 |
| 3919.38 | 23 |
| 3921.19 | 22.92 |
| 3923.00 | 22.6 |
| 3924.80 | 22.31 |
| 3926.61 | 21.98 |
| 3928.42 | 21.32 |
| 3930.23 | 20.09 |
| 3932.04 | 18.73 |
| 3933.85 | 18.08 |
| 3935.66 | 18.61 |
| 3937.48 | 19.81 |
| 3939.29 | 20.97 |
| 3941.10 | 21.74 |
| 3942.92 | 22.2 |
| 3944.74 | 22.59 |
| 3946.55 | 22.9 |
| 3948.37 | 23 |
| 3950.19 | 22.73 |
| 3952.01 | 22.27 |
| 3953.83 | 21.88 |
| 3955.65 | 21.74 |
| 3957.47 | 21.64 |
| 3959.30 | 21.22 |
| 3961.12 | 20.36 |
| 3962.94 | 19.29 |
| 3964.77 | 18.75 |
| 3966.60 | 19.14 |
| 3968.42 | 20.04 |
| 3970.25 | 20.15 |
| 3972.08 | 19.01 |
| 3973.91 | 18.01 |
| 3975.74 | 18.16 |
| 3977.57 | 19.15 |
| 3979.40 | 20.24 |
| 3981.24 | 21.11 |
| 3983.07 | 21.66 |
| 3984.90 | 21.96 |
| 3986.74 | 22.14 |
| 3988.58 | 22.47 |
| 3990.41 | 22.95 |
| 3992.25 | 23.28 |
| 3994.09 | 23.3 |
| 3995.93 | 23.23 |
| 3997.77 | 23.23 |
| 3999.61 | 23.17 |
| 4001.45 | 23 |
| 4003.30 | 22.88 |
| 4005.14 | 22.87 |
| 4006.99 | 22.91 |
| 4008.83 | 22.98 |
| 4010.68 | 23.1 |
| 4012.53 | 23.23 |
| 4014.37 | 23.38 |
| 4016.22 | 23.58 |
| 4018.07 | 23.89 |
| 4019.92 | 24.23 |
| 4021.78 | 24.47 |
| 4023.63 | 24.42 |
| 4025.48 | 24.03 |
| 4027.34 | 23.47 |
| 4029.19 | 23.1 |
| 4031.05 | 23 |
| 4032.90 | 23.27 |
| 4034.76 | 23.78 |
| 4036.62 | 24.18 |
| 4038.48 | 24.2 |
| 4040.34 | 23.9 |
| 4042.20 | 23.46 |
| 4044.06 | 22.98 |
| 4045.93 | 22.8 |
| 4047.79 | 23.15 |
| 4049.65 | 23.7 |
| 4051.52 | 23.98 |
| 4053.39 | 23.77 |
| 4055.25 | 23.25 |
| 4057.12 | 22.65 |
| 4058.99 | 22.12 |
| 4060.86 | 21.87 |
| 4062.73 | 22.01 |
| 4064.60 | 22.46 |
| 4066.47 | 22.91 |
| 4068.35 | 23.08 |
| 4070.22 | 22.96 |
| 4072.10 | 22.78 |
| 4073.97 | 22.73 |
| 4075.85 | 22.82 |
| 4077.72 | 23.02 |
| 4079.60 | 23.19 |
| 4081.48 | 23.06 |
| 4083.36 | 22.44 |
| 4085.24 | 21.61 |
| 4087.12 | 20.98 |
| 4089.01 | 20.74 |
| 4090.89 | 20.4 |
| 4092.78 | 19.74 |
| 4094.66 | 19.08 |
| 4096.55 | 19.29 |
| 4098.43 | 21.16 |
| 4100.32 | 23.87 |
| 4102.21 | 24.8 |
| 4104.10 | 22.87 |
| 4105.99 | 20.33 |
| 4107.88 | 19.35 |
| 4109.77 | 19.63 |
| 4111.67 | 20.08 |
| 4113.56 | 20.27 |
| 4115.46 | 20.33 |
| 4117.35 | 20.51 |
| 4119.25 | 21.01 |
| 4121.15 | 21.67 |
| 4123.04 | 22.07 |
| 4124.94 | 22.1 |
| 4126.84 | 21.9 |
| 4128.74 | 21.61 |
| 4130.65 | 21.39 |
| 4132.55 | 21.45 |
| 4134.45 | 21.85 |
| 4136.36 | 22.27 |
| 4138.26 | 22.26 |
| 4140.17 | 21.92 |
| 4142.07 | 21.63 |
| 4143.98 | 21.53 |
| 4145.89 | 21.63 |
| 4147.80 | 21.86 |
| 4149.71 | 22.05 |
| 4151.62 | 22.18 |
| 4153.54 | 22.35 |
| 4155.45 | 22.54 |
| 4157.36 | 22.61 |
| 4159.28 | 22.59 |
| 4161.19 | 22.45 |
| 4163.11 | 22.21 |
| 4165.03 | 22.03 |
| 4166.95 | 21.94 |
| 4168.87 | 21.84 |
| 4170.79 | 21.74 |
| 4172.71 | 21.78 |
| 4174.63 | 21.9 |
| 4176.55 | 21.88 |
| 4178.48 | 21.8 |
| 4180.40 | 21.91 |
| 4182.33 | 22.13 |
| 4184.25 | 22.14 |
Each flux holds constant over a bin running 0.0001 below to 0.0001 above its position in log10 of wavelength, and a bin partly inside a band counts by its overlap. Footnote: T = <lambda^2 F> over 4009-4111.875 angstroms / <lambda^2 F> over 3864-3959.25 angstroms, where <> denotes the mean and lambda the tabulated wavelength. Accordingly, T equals 1.10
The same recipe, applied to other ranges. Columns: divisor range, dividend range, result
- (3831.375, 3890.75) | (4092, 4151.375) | 1.10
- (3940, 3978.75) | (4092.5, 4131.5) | 1.10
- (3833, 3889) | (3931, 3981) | 0.97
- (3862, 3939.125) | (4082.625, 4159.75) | 1.08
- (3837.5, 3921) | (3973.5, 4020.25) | 1.06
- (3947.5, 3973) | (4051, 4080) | 1.16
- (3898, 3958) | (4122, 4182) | 1.12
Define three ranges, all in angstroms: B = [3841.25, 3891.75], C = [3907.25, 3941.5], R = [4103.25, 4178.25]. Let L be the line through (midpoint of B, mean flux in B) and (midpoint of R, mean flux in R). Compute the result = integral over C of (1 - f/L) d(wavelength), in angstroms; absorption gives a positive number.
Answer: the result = 1.4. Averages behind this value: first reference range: 22.8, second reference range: 21.6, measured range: 21.6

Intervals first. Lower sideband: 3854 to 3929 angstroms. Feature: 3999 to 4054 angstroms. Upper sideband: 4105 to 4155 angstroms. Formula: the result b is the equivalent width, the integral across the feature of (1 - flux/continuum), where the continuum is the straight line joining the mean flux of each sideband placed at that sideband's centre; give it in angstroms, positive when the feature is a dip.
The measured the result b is -3.97 angstroms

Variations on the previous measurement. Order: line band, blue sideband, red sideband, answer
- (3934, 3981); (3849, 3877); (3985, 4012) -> 5.29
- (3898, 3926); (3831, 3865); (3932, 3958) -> -1.73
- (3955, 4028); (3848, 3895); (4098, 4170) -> 1.32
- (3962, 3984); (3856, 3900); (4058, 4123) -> 2.57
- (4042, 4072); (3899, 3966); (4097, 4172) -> -1.69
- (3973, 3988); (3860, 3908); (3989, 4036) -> 1.82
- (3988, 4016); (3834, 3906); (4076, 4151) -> -1.74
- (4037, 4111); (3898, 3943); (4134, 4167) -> -1.02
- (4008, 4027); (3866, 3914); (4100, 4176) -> -1.38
